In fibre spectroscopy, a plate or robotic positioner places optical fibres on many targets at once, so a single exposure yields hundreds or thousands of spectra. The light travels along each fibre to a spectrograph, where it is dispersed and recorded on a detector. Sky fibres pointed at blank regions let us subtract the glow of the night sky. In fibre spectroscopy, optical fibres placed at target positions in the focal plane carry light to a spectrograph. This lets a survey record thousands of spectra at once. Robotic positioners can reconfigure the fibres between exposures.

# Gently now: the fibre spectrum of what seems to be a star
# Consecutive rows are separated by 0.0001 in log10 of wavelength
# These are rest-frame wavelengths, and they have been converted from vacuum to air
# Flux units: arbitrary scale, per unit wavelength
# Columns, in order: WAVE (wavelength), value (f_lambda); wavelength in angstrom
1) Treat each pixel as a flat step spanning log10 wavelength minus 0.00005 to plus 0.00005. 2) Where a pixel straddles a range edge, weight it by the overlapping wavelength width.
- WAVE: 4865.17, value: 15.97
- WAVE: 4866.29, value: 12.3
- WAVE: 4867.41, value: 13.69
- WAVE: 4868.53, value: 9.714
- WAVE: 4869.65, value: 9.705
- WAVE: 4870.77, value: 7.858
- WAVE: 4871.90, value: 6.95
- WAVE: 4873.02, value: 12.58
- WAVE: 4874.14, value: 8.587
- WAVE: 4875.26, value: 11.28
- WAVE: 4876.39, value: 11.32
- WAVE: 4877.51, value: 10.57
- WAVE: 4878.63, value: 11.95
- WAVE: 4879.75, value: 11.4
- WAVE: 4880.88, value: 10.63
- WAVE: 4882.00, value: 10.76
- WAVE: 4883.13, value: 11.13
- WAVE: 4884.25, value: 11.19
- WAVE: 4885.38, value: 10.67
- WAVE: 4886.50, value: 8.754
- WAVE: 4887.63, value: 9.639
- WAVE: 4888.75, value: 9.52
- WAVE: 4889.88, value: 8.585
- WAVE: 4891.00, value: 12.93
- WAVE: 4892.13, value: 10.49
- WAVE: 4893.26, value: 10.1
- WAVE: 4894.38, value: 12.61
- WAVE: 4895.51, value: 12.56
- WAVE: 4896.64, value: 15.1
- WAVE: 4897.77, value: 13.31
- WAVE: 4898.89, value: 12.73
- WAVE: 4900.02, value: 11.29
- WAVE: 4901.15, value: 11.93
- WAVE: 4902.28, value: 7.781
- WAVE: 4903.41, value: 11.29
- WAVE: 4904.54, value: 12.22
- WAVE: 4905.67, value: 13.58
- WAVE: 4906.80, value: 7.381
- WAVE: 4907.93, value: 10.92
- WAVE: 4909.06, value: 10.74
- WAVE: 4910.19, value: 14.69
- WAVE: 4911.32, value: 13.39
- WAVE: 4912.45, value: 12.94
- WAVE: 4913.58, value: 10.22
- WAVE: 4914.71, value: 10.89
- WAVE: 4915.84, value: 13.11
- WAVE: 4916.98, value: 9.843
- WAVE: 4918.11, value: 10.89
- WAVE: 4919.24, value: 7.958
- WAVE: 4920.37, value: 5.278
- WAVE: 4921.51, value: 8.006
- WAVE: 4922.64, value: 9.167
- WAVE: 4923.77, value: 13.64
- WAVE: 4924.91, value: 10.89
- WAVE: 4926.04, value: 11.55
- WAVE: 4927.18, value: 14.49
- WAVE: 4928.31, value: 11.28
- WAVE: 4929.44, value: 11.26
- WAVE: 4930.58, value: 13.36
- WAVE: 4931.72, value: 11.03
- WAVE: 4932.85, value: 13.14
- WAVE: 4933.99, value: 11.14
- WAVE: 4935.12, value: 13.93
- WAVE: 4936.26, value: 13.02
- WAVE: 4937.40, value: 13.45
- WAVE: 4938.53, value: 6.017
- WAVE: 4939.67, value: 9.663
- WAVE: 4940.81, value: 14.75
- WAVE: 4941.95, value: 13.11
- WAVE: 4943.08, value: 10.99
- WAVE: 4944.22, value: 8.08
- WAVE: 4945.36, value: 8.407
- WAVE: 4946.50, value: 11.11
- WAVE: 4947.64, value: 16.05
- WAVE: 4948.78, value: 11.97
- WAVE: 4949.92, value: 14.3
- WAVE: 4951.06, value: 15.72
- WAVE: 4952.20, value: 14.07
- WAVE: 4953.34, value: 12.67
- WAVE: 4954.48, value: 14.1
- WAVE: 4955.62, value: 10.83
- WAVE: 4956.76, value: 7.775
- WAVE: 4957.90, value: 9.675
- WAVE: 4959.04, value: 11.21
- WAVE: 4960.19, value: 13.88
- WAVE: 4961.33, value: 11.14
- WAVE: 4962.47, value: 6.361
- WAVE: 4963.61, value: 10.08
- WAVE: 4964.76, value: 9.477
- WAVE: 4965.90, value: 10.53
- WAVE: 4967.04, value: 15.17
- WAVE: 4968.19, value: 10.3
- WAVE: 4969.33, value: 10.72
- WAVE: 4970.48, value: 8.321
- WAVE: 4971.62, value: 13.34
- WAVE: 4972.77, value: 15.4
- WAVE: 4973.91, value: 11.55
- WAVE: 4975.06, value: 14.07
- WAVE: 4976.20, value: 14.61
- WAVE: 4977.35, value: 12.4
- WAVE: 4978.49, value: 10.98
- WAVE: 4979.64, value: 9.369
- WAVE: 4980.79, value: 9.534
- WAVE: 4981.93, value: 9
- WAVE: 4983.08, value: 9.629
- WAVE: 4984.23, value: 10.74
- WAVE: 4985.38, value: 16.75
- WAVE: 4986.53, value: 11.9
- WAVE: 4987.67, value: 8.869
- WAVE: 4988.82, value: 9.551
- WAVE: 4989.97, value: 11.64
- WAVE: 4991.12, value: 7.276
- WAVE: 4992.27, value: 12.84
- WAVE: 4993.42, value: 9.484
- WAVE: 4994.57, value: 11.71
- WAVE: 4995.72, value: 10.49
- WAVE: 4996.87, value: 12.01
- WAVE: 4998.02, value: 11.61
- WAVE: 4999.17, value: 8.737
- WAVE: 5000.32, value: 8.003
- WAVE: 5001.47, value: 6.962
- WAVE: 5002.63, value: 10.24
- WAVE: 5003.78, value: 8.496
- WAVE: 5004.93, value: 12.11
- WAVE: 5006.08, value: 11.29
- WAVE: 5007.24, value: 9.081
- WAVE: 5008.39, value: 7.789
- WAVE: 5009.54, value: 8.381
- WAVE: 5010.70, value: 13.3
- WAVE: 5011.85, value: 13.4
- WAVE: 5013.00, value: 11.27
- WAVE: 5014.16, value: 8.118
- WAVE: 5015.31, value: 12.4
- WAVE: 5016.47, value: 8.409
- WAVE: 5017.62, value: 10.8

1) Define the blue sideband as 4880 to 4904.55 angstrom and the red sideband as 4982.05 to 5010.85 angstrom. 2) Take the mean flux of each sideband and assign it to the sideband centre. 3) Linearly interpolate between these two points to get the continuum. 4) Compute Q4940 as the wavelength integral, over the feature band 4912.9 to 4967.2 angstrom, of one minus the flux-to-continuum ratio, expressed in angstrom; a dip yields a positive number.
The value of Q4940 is -3.0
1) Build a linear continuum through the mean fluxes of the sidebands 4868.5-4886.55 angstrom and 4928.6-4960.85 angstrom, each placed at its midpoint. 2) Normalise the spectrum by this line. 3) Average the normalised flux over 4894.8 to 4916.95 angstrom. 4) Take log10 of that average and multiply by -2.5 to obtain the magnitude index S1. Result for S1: -0.08 mag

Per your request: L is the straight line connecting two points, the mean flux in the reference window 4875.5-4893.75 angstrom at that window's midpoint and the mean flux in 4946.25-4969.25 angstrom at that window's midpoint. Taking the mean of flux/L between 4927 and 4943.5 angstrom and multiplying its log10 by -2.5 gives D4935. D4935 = -0.05 mag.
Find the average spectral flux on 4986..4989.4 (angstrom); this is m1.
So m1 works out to 10.1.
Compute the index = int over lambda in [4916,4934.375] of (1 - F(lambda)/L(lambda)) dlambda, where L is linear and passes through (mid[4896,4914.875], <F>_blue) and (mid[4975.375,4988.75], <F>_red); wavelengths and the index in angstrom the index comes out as 1.3 angstrom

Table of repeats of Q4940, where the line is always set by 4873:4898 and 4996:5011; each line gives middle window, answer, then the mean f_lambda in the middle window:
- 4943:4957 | -2.4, 12.1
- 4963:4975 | -1.7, 11.6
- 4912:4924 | 0.7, 10.1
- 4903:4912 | -0.8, 11.8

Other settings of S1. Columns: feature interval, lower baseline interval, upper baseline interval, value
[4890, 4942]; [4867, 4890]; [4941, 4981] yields -0.051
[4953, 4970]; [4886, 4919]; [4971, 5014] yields 0.015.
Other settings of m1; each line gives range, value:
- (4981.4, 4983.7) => 9.33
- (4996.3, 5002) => 9.49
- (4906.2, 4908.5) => 9.22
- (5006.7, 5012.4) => 10.4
